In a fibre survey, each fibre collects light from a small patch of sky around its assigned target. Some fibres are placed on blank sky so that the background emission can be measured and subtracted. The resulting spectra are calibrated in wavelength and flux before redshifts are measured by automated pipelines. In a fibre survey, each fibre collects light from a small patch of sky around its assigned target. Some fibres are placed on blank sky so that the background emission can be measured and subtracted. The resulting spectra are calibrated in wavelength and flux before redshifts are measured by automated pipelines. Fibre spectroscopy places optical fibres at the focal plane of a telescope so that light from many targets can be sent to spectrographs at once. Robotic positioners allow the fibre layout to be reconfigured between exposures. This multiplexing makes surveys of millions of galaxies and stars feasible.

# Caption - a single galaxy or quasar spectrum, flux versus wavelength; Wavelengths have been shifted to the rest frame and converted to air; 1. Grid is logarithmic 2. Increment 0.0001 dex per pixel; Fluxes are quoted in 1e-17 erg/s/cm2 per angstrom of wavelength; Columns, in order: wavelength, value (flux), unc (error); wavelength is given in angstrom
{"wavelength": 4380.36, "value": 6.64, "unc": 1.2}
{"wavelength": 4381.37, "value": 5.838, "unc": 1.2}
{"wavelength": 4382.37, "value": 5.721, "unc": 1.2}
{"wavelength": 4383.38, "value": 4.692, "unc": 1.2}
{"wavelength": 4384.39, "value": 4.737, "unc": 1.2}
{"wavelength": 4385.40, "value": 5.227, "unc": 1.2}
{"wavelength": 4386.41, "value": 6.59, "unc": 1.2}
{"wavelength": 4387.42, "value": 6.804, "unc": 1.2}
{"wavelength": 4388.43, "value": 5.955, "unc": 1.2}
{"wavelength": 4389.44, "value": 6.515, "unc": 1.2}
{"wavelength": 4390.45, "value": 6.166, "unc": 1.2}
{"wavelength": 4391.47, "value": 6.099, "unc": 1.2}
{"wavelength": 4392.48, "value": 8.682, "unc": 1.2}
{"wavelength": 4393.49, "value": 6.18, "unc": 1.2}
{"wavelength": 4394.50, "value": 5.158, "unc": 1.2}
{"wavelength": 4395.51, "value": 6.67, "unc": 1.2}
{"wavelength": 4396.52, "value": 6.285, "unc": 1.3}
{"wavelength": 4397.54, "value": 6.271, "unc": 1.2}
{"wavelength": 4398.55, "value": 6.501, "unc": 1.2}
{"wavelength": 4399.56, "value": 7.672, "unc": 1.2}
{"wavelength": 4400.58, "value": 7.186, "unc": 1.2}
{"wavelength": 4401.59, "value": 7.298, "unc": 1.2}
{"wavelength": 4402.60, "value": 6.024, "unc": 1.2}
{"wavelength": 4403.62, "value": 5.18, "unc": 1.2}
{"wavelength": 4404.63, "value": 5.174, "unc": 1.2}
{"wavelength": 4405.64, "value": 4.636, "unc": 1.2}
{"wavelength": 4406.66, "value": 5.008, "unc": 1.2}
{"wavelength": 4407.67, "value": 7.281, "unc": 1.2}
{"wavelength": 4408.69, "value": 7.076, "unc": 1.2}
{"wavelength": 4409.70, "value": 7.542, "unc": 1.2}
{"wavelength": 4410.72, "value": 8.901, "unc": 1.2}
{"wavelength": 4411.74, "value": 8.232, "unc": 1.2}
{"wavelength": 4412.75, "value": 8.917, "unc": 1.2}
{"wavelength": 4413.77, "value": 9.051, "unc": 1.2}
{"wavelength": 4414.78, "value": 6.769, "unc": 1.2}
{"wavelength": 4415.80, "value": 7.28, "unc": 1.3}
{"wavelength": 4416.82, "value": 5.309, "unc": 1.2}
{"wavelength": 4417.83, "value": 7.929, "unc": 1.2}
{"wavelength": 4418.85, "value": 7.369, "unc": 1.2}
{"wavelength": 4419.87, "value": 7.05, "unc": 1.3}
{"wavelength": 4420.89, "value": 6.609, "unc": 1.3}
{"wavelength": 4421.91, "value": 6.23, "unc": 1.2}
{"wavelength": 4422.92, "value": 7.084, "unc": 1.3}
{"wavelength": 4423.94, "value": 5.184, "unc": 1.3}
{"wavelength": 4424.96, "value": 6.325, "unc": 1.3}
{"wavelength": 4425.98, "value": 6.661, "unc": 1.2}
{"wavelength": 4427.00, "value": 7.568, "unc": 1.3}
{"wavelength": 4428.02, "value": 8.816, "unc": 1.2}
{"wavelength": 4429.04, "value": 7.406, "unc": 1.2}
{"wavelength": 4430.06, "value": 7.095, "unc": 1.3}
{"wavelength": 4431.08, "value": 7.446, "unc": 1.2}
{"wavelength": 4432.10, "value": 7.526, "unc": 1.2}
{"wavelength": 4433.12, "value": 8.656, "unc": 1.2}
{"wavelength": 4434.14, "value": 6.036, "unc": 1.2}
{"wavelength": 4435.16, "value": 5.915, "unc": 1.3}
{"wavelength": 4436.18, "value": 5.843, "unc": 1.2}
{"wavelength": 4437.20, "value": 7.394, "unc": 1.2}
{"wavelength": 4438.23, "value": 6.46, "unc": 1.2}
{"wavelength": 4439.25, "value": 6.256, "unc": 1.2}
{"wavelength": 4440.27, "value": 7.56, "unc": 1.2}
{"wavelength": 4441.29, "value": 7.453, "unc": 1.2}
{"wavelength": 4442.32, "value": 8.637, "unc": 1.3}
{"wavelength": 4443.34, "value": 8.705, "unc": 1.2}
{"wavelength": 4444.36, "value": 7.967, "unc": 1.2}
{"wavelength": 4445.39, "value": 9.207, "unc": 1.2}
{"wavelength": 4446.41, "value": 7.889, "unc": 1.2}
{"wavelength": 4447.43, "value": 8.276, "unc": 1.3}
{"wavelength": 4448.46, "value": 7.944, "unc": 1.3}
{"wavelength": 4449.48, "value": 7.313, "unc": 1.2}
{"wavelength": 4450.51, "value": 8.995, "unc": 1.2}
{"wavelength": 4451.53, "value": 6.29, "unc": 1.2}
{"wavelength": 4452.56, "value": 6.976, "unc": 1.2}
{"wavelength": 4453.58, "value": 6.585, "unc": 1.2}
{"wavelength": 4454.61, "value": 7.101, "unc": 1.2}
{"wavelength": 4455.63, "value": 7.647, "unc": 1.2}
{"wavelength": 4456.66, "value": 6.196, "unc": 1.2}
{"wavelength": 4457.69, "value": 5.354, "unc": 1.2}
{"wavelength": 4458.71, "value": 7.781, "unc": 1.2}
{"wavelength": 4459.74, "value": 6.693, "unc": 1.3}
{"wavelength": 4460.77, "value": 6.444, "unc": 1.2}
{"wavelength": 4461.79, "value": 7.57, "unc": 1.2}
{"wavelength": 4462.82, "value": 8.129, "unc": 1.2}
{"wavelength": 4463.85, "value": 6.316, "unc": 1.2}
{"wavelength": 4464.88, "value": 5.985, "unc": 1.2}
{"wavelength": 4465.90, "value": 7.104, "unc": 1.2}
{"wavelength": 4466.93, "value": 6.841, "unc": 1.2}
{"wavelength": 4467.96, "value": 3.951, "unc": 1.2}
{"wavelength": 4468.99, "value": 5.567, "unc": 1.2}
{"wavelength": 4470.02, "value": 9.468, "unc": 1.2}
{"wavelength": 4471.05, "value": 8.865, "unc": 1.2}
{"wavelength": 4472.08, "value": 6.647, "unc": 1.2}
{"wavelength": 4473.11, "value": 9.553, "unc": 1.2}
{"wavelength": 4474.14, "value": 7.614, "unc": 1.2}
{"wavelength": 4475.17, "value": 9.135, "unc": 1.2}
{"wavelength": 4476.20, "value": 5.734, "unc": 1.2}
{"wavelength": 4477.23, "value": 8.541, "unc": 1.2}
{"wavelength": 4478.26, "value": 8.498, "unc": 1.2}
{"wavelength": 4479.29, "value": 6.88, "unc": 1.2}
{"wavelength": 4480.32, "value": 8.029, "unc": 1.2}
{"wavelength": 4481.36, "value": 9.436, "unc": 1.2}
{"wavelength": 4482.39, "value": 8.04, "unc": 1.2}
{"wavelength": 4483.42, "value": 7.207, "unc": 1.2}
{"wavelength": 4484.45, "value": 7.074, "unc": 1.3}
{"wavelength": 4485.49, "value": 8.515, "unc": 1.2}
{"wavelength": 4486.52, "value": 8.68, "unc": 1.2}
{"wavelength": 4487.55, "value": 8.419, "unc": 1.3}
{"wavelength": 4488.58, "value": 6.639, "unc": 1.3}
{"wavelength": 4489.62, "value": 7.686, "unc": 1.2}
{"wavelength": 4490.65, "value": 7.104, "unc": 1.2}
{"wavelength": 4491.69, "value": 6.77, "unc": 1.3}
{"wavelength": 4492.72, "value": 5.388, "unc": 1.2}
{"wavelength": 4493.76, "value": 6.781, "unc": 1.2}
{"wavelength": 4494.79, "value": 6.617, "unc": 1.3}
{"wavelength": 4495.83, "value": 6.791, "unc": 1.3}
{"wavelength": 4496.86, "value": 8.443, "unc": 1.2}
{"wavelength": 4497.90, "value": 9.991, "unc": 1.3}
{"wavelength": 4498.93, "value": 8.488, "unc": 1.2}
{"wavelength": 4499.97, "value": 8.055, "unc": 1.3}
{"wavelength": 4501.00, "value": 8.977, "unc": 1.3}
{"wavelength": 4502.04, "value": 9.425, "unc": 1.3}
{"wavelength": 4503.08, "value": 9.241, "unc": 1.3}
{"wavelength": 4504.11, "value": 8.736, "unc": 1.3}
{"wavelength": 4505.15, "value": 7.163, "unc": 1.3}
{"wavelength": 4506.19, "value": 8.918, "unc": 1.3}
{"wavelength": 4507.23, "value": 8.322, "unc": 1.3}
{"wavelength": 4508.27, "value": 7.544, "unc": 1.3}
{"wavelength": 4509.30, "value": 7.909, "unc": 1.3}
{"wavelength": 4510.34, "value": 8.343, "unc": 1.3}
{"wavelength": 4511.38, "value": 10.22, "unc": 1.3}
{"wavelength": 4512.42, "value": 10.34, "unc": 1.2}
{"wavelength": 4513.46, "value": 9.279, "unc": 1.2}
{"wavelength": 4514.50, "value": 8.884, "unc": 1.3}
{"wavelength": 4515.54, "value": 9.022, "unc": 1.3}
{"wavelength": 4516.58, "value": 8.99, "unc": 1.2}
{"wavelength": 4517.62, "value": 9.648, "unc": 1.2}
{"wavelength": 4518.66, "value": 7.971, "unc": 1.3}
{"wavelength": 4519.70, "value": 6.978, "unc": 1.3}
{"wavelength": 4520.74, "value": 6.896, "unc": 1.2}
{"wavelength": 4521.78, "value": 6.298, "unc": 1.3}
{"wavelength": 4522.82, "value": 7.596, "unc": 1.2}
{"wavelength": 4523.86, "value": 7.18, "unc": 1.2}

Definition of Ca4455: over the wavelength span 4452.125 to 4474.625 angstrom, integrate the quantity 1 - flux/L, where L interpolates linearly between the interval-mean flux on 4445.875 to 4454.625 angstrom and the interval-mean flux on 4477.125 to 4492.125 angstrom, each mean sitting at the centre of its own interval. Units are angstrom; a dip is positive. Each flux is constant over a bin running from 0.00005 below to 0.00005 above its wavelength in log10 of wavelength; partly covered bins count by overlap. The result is 1.8 angstrom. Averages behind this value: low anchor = 7.51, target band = 7.02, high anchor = 7.82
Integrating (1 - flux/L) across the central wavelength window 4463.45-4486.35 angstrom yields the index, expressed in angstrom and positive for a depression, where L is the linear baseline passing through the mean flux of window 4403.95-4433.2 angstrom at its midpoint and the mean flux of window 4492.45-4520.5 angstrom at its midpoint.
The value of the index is 1.2 angstrom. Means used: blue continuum 7.07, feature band 7.52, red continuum 8.4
